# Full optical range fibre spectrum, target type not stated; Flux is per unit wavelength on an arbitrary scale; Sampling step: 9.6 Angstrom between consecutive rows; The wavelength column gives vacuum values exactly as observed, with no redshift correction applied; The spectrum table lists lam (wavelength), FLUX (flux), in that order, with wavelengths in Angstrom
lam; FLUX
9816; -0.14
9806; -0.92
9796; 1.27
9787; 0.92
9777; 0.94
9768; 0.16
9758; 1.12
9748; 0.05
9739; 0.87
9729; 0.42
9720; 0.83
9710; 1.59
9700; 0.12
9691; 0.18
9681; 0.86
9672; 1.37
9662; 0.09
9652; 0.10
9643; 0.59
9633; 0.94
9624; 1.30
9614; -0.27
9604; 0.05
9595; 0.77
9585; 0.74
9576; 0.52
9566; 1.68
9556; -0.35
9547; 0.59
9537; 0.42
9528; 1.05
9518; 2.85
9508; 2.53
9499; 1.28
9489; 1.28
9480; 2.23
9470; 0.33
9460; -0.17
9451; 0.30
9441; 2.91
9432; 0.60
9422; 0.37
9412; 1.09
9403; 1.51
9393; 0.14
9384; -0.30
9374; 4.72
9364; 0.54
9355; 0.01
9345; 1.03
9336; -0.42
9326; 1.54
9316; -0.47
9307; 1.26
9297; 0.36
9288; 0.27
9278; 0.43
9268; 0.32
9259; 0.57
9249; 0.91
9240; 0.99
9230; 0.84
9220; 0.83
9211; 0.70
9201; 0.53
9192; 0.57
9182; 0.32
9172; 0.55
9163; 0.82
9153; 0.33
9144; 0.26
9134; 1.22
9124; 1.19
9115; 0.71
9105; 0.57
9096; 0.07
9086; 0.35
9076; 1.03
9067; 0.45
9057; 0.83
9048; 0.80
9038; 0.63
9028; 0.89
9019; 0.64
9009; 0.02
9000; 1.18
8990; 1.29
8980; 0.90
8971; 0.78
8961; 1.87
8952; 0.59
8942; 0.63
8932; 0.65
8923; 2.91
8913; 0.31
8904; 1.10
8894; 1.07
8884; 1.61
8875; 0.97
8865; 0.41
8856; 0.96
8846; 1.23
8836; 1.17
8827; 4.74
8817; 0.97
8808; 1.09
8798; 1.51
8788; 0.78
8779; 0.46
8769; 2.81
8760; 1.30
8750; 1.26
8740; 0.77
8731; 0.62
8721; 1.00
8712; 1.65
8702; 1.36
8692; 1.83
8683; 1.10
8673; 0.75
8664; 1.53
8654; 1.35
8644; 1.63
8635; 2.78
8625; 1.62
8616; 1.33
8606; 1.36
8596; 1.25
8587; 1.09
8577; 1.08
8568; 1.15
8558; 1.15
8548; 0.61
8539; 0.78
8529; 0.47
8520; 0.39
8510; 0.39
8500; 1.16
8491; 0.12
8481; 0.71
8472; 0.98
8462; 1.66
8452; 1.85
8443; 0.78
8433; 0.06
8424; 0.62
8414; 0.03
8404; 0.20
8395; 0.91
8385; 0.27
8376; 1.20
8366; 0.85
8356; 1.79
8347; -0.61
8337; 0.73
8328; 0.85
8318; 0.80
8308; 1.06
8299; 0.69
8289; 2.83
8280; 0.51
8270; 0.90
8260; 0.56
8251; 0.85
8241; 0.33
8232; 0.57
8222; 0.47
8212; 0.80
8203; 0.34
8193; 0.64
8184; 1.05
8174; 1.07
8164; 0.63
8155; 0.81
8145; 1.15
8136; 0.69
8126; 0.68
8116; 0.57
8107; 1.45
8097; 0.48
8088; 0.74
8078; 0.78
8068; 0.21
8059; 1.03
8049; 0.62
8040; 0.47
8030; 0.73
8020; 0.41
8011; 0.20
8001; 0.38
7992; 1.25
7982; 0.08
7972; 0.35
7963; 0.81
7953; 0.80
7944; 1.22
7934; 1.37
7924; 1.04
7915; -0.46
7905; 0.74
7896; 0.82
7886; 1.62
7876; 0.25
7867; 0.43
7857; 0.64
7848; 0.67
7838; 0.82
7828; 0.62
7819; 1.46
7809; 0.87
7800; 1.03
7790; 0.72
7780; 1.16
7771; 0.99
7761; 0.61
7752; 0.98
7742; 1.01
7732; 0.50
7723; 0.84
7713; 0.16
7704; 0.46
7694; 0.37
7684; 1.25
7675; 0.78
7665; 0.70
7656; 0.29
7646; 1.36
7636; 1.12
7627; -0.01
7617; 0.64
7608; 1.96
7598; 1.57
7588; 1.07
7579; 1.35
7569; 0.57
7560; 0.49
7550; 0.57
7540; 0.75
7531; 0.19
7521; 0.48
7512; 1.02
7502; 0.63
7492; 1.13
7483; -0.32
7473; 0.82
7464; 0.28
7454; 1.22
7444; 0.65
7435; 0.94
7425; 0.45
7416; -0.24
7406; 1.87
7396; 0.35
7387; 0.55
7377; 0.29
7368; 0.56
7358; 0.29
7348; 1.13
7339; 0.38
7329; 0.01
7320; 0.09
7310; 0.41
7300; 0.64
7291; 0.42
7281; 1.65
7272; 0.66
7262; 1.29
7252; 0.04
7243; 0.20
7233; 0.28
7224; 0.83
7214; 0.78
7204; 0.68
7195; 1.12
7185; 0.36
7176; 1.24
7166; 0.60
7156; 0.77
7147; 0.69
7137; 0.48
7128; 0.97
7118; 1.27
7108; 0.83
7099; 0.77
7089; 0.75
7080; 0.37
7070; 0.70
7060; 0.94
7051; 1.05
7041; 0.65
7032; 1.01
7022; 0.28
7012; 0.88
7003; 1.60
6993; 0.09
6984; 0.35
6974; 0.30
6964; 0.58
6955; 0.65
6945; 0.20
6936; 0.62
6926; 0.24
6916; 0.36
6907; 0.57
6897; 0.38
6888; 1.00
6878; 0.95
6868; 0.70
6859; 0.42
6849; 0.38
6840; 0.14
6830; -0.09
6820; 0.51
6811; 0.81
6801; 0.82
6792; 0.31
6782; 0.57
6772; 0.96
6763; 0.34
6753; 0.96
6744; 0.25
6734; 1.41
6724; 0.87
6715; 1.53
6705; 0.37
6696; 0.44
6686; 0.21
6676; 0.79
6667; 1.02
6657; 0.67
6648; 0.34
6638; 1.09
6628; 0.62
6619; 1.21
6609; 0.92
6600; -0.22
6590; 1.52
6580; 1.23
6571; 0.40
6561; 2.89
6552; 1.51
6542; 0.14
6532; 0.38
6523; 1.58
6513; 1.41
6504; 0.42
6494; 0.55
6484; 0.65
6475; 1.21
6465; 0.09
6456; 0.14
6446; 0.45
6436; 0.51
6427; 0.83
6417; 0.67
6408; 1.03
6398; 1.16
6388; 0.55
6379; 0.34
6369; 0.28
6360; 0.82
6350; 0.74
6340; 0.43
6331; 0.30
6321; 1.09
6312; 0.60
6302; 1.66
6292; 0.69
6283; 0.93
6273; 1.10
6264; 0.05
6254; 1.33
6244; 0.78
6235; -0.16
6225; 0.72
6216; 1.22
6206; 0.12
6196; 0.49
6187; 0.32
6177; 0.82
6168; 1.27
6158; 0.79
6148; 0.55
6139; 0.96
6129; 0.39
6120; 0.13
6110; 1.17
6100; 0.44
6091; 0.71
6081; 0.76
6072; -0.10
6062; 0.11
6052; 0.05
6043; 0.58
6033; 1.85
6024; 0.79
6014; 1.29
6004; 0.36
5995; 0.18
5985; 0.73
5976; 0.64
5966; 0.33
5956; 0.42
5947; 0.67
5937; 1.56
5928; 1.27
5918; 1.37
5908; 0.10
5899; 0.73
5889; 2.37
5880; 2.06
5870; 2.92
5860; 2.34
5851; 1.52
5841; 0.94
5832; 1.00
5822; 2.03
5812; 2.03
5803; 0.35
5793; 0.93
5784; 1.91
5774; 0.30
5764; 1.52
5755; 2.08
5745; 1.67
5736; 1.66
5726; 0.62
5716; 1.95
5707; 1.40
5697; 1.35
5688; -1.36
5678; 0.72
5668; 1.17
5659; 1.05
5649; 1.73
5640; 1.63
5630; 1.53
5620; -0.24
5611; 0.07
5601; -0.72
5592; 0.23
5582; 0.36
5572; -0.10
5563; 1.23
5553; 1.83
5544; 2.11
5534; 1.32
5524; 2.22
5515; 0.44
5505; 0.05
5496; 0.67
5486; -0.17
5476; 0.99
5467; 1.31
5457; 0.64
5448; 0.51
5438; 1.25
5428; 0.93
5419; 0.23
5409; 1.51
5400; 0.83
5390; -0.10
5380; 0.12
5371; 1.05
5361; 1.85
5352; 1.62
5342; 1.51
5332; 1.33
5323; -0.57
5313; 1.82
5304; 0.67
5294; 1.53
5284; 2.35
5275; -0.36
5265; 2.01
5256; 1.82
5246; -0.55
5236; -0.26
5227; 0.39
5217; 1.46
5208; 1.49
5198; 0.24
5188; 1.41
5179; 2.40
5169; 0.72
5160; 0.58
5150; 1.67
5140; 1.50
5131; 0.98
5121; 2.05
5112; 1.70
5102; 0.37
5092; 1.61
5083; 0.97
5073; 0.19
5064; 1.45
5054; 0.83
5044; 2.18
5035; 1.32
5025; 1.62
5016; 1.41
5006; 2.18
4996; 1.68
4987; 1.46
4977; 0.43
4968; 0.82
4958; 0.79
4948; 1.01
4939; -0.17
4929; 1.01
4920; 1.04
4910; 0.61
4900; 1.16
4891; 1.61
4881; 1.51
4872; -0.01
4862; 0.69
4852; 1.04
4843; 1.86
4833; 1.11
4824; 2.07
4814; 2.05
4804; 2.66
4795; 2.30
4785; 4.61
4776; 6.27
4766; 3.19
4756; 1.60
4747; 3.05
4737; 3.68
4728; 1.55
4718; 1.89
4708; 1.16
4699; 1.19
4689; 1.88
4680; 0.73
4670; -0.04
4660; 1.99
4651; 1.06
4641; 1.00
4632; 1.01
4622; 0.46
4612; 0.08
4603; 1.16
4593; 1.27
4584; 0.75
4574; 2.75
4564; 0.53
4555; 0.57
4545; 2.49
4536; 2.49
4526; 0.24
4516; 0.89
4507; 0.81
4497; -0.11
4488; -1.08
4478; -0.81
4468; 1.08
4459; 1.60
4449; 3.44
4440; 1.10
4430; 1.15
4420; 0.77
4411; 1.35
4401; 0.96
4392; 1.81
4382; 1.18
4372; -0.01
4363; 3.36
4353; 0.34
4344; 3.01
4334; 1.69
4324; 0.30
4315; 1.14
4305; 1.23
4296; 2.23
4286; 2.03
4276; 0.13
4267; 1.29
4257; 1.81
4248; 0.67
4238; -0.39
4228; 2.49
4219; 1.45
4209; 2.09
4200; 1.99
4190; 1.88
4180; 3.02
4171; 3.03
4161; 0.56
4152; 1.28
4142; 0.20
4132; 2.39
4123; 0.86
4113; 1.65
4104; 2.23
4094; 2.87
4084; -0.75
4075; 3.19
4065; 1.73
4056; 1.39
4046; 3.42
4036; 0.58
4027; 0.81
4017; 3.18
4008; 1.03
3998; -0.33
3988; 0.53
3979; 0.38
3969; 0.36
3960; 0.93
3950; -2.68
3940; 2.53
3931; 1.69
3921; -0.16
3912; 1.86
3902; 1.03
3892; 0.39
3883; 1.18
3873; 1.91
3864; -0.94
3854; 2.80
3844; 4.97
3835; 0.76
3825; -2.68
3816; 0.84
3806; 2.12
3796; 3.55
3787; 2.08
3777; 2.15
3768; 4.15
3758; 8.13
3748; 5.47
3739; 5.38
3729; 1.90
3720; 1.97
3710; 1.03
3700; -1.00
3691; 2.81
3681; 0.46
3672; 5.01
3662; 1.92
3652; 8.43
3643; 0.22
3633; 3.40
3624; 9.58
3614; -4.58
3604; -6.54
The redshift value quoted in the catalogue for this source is 2.09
